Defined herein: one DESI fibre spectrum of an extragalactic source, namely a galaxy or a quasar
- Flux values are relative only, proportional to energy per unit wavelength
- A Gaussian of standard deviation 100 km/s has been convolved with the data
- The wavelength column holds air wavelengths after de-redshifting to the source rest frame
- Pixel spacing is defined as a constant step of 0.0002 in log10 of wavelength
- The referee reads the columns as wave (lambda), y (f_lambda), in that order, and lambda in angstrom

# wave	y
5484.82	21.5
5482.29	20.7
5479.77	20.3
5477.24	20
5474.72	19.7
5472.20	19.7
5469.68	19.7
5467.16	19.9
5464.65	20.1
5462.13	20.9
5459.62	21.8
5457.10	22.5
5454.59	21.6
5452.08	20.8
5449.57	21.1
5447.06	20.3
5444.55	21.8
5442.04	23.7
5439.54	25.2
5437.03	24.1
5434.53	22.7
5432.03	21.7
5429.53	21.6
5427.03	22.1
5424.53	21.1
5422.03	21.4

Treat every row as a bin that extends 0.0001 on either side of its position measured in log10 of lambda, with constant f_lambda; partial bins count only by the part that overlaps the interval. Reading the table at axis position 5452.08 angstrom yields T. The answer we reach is 20.8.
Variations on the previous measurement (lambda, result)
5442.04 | 23.7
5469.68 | 19.7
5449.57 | 21.1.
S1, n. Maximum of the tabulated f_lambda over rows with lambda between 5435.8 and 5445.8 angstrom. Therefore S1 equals 25.2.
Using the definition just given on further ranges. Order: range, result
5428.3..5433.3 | 21.7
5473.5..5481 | 20.3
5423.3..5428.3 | 22.1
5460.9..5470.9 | 20.9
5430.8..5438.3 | 24.1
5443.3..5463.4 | 22.5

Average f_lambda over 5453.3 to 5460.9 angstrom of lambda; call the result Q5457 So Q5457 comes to 22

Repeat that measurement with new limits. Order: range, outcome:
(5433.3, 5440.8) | 24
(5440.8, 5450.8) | 21.7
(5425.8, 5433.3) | 21.8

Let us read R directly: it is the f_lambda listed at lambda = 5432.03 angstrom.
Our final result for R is 21.7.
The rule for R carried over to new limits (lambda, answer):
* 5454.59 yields 21.6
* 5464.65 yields 20.1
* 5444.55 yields 21.8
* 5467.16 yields 19.9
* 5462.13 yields 20.9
